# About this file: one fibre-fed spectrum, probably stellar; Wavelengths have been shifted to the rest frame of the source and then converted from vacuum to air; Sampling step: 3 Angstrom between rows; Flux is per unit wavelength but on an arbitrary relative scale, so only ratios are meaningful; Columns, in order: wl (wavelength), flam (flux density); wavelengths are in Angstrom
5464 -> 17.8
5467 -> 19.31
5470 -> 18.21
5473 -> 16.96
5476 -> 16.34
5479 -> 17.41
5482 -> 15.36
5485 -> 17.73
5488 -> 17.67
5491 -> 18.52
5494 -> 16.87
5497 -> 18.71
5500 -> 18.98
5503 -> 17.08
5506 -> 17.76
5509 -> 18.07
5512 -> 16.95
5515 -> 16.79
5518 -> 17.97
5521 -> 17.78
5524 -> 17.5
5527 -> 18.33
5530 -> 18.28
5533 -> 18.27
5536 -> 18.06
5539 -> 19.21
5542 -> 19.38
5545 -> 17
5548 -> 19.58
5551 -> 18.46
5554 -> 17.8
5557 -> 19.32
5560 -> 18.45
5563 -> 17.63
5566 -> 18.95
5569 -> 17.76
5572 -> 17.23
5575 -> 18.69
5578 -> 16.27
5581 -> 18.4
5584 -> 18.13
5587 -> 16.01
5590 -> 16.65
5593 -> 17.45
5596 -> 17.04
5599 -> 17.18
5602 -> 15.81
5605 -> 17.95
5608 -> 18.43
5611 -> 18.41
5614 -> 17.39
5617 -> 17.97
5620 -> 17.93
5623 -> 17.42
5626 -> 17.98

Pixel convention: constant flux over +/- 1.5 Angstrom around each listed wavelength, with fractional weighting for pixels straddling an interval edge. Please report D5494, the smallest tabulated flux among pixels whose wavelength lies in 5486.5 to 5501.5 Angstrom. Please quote 16.87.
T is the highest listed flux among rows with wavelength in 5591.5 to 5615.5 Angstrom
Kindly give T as 18.43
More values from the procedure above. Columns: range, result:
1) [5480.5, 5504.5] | 18.98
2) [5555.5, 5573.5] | 19.32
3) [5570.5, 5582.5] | 18.69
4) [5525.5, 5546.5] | 19.38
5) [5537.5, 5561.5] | 19.58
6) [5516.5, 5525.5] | 17.97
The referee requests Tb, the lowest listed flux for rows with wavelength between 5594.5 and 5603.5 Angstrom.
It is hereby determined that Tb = 15.81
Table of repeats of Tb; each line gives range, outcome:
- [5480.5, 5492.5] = 15.36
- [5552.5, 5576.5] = 17.23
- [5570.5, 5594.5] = 16.01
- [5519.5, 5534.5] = 17.5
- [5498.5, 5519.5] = 16.79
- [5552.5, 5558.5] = 17.8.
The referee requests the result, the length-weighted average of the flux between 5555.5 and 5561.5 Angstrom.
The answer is 18.9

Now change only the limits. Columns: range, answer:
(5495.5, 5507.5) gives 18.1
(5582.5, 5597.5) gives 17.1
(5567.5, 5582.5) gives 17.7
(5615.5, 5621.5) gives 17.9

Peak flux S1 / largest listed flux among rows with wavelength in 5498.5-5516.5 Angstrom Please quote 18.98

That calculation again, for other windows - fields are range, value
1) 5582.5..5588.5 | 18.13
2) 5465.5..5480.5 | 19.31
